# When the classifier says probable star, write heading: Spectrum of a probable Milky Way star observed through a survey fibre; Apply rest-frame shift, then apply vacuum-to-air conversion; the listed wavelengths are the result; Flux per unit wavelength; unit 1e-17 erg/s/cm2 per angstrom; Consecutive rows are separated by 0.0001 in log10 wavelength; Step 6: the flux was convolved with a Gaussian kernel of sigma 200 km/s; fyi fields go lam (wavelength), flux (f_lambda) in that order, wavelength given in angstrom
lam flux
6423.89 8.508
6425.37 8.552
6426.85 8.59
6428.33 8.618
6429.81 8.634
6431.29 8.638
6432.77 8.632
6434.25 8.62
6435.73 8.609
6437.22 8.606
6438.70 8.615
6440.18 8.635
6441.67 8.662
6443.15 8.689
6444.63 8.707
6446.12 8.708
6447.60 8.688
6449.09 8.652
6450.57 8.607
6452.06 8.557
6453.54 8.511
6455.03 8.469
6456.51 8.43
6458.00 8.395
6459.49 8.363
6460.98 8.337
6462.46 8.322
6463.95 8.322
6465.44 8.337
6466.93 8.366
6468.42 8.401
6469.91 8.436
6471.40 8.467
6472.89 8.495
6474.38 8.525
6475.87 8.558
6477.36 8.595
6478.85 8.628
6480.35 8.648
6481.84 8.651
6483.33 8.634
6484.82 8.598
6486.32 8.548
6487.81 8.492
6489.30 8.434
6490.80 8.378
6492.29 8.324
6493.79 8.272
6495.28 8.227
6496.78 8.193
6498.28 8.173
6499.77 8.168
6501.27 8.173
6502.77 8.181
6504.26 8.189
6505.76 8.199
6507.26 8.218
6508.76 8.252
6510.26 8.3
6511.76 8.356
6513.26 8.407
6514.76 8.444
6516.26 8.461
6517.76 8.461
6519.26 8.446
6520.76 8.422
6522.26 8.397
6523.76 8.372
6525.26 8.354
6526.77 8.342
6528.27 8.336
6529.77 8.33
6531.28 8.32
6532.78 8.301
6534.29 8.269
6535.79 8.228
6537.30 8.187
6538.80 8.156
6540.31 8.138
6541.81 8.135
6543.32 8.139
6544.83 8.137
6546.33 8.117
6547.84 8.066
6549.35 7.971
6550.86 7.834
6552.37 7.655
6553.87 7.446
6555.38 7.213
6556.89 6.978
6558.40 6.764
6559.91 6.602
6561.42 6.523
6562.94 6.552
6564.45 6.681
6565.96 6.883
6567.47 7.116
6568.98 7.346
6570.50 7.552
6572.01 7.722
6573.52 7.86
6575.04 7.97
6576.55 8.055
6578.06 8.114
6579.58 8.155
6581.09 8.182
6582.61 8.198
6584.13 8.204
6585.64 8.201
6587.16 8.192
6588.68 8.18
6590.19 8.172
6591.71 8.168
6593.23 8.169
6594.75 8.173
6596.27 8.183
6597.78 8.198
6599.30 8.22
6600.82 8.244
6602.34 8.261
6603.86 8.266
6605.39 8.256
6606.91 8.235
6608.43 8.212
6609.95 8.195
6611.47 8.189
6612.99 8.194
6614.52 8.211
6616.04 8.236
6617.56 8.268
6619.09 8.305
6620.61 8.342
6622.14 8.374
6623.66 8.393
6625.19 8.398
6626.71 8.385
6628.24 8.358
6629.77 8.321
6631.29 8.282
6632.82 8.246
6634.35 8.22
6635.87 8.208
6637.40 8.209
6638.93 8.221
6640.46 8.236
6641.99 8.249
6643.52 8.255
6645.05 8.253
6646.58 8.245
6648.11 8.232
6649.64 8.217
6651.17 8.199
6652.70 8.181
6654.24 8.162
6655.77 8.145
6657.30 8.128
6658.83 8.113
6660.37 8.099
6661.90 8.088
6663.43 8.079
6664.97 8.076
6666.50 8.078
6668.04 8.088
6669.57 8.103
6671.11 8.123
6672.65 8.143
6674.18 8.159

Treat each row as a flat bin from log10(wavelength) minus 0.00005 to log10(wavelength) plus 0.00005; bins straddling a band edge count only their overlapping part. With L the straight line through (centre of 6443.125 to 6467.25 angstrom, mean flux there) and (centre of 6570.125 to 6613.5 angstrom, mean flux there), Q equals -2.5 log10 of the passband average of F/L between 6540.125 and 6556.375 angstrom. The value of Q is 0.05 mag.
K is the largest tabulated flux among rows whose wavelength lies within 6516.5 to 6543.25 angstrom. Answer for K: 8.461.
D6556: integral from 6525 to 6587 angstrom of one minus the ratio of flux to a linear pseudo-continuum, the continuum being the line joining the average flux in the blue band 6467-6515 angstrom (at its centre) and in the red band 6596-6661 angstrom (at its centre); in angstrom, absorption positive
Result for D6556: 4.0 angstrom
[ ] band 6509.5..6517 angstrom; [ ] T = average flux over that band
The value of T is 8.39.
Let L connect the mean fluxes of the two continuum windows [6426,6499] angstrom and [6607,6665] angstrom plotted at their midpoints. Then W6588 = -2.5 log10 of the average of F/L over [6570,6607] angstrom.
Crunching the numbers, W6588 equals 0.02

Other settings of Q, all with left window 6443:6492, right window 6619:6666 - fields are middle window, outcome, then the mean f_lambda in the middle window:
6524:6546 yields 0.02 mag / 8.24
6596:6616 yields 0.01 mag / 8.22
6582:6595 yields 0.02 mag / 8.18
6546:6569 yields 0.16 mag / 7.21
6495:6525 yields 0.02 mag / 8.3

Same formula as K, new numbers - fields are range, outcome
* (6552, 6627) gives 8.398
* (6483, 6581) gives 8.634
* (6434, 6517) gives 8.708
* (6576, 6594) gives 8.204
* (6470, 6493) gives 8.651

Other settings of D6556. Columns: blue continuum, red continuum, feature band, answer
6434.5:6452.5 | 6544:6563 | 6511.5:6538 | -2.2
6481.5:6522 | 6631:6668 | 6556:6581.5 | 2.9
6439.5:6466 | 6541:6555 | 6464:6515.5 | -0.6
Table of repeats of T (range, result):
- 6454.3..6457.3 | 8.46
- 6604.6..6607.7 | 8.23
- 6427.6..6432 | 8.63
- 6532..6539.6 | 8.23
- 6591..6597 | 8.17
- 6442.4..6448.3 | 8.71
